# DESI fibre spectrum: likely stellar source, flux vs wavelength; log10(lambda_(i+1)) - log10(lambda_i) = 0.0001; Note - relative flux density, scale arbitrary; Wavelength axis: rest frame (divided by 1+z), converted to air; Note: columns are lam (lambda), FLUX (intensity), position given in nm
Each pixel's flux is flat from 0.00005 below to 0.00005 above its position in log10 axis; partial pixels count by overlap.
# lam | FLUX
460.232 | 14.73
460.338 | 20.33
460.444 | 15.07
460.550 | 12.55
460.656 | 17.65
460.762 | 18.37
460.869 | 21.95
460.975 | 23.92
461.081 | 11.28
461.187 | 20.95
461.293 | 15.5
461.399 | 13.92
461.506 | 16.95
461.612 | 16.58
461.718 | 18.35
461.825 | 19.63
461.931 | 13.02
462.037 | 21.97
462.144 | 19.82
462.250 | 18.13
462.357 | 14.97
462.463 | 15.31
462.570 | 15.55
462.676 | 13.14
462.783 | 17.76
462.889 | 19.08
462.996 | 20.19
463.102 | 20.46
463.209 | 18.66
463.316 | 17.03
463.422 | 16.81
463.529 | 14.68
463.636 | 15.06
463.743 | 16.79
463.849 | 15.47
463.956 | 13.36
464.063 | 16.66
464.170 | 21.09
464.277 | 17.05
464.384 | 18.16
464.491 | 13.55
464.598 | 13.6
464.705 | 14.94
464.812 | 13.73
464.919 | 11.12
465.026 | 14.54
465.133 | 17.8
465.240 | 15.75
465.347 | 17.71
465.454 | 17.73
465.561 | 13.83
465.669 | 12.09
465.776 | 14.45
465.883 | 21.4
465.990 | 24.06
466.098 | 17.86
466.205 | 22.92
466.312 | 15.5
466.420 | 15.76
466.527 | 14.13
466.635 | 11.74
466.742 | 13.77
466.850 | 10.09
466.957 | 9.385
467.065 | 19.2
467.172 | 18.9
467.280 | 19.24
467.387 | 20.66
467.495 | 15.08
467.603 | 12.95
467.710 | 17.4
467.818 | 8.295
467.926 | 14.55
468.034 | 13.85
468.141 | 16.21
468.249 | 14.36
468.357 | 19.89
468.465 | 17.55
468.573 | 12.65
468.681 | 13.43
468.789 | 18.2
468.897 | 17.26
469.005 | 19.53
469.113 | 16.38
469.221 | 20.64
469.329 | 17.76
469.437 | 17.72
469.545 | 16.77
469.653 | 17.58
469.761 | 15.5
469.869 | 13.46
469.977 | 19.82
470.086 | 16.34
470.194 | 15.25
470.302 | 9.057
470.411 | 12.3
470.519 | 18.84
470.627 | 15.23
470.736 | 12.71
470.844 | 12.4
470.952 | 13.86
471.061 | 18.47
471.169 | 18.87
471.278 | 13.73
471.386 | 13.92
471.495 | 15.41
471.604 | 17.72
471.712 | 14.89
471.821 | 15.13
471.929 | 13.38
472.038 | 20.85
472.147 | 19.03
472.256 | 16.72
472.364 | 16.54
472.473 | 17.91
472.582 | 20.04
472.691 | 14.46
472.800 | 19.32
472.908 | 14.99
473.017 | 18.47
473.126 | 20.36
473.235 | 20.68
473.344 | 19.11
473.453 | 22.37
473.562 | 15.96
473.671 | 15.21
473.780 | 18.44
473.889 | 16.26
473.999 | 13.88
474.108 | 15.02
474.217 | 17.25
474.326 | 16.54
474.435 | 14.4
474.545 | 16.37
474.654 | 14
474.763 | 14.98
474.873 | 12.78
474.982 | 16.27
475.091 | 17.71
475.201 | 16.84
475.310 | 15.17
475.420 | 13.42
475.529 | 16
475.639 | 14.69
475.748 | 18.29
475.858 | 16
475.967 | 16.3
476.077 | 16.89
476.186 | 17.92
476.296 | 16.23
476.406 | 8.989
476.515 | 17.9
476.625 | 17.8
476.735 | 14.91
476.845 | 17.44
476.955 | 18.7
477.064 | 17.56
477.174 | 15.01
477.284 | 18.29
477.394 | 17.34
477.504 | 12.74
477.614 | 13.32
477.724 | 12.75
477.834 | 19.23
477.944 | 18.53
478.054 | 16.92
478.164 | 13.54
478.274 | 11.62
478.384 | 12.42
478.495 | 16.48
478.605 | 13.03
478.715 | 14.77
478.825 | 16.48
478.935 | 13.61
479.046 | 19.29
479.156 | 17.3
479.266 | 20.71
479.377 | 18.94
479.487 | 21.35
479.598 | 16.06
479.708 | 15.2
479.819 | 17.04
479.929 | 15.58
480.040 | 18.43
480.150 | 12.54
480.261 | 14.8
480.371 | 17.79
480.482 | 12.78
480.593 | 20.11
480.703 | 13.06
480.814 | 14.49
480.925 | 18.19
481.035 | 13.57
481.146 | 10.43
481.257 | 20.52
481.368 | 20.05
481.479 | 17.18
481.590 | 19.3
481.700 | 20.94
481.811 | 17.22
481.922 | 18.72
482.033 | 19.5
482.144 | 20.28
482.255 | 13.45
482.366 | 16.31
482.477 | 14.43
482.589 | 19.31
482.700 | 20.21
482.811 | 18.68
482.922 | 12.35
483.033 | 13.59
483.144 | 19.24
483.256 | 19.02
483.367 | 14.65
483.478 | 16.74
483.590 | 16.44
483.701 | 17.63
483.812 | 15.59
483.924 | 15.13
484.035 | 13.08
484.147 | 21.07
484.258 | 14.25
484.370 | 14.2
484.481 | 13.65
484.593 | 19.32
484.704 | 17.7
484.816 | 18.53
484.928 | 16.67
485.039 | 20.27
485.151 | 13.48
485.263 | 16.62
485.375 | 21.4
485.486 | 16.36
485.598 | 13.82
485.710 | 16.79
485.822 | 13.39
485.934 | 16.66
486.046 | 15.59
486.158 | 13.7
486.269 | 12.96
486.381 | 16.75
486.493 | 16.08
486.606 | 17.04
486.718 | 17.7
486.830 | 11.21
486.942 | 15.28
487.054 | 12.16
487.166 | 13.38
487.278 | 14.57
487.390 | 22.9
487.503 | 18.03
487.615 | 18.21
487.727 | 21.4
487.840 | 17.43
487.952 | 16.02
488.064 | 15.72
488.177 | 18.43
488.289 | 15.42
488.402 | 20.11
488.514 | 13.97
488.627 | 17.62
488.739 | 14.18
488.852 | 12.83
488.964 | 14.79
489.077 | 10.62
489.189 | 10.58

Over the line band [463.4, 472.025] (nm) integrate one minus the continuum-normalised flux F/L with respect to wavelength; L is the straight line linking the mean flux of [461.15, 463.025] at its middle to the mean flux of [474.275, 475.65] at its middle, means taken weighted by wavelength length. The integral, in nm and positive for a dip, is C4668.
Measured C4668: 0.29 nm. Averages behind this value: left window 17.2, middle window 15.8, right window 15.3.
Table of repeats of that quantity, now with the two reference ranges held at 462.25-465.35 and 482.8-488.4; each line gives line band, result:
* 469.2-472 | 0.110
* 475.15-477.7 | 0.053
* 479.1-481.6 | -0.061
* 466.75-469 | 0.101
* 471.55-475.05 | -0.126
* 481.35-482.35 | -0.126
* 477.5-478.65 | 0.113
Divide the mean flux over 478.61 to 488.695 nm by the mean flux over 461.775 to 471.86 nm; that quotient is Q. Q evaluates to 1.03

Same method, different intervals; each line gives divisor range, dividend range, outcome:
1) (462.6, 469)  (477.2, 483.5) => 1.02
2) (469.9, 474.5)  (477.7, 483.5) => 1.01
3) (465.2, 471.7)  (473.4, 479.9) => 1.01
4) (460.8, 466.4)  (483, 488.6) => 0.97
